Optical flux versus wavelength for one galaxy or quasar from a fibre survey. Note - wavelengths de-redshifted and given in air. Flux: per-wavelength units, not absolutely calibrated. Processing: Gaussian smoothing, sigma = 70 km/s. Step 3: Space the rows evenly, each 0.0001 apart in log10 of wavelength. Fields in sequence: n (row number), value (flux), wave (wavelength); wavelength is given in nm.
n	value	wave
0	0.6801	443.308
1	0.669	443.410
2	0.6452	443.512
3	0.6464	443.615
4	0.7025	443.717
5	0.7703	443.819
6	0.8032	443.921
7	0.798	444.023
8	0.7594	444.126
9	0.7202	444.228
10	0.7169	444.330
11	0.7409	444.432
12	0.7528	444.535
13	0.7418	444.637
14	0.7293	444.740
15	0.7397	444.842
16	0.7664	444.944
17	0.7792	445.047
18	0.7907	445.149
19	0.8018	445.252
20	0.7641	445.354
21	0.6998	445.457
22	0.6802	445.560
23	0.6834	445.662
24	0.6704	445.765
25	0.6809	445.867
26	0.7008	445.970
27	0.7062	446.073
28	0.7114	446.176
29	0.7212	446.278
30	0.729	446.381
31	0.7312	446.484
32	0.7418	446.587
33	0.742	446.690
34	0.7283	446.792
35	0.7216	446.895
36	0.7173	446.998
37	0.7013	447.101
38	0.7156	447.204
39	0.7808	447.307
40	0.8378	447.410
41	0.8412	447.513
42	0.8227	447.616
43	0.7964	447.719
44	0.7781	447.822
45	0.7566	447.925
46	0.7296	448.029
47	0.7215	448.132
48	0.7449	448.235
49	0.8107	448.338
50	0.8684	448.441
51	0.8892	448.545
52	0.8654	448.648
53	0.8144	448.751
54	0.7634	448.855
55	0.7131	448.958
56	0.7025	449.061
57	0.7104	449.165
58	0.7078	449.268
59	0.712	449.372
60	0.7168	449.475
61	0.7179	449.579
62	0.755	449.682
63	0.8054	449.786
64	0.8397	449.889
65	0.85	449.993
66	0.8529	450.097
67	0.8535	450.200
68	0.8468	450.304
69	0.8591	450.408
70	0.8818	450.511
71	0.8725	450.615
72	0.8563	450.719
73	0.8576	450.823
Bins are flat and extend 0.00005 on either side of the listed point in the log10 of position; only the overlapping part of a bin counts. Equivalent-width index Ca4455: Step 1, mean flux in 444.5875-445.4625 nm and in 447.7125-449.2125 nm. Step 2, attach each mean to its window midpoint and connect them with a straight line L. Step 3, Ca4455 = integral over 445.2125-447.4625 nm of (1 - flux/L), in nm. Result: 0.120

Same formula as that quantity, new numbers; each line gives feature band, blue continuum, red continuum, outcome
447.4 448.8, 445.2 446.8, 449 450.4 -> -0.099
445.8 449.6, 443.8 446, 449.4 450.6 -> 0.143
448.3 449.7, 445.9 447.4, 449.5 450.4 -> 0.037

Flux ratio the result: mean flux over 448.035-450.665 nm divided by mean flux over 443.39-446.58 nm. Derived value 1.09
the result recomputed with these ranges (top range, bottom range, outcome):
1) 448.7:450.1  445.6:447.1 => 1.06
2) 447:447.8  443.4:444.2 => 1.07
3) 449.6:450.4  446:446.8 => 1.14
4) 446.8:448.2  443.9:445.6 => 1.01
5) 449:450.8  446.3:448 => 1.05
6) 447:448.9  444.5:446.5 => 1.08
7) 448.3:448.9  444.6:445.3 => 1.09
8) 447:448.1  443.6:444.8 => 1.04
